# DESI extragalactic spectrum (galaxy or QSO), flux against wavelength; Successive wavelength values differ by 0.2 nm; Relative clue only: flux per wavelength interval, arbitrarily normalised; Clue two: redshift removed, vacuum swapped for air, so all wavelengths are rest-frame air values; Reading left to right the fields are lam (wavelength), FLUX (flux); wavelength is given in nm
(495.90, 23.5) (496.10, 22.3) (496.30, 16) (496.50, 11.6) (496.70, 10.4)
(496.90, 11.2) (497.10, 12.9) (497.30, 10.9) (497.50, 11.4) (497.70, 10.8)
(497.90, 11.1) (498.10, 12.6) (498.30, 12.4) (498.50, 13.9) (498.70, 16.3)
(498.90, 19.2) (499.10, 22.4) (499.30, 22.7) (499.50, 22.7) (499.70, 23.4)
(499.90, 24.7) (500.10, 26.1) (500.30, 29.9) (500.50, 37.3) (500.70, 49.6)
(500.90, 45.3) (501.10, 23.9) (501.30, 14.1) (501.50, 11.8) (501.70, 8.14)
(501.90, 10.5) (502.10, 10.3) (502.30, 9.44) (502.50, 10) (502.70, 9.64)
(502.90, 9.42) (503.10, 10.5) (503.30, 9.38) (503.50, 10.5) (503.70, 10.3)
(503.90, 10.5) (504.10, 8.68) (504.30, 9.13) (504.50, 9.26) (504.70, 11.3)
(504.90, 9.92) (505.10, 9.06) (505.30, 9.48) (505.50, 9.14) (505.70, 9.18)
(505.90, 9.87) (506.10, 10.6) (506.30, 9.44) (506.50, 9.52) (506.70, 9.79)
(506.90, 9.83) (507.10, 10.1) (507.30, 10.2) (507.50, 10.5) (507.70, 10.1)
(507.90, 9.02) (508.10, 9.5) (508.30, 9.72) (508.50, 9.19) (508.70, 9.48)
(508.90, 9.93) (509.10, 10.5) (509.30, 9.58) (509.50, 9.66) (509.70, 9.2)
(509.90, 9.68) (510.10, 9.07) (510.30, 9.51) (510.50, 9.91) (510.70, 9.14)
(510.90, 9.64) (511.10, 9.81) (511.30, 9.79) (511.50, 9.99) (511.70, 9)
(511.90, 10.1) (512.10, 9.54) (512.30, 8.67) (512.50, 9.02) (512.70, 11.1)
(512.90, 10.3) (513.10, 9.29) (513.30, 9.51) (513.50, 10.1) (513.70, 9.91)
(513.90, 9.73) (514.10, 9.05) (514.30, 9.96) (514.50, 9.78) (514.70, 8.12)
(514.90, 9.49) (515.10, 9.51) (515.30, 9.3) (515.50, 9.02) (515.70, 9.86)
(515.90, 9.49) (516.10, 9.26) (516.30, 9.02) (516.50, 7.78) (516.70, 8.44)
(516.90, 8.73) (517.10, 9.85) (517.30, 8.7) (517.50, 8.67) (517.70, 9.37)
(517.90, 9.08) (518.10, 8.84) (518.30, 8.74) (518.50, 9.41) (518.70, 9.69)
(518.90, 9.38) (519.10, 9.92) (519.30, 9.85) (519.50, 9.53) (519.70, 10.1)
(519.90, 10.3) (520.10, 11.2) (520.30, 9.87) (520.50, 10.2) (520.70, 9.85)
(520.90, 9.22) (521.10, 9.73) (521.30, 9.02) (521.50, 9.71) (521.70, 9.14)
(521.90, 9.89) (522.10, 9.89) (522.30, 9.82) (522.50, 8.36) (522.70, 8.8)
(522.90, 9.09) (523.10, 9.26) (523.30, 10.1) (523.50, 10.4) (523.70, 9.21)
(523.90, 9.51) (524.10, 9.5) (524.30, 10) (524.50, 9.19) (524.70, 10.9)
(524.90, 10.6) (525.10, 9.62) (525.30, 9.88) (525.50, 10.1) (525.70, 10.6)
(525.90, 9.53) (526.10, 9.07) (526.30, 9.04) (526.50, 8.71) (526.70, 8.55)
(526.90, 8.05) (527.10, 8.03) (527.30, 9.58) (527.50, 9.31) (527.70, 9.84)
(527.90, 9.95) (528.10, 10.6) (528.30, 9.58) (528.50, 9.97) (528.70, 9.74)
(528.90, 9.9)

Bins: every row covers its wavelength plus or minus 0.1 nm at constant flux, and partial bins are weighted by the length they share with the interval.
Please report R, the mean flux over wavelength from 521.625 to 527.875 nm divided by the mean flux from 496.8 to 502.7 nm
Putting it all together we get 0.51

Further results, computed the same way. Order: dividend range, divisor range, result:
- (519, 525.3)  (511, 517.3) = 1.03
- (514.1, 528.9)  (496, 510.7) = 0.70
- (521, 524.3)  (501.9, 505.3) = 0.96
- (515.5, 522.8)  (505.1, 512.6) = 0.98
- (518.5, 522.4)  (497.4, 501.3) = 0.43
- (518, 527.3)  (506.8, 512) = 0.98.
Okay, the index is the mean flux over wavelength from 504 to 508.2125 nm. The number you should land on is 9.7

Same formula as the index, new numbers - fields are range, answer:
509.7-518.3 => 9.37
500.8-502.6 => 15.9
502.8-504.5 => 9.77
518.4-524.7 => 9.67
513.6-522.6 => 9.42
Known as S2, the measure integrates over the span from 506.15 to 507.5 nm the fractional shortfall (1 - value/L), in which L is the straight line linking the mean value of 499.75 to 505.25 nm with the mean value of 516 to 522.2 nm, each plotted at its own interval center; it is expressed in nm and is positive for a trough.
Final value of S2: 0.427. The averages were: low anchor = 16.3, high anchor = 9.43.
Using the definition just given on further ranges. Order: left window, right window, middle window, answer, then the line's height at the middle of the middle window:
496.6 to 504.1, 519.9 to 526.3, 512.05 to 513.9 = 0.452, 12.9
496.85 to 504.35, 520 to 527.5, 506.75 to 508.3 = 0.501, 14.6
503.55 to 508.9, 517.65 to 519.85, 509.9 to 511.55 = 0.007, 9.64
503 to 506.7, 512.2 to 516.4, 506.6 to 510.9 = -0.017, 9.66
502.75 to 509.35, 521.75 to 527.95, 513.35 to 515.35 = 0.031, 9.65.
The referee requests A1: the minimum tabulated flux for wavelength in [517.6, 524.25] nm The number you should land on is 8.36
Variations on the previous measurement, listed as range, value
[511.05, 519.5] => 7.78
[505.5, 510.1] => 9.02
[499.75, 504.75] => 8.14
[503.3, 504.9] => 8.68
